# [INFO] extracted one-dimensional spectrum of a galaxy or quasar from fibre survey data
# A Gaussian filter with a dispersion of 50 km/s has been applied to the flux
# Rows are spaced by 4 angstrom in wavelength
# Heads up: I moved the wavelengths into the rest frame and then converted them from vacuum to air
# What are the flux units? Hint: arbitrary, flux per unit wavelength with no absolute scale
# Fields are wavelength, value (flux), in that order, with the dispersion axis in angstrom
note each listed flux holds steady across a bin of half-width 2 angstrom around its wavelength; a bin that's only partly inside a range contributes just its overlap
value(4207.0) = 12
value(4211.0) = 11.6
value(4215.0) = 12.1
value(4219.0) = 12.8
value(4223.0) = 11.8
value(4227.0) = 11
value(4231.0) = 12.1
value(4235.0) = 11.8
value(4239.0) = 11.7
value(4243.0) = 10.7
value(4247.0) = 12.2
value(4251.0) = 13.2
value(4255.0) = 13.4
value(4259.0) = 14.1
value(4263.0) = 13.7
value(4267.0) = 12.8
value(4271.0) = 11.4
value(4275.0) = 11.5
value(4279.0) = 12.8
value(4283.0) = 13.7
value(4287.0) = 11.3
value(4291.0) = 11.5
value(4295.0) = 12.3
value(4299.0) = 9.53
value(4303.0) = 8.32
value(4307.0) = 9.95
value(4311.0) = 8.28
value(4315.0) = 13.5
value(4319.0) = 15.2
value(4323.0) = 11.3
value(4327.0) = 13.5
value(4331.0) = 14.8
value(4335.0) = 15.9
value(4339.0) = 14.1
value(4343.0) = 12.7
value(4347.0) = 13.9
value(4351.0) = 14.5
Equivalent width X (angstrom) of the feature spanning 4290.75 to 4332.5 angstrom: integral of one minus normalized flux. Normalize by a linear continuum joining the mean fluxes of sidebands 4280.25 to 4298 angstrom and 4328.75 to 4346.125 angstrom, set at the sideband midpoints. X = 4.89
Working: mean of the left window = 12.1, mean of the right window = 14.3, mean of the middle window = 11.6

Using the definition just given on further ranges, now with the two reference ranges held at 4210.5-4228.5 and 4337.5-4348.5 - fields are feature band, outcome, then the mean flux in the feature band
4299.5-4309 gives 2.8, 9.2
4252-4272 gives -1.1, 13.2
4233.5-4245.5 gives 0.7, 11.4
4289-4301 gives 1.7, 11.1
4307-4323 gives 1.5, 11.9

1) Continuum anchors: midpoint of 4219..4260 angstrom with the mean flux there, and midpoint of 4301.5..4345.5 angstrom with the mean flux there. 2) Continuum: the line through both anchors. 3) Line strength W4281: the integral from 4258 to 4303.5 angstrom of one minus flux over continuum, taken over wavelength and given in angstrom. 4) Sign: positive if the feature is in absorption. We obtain 1.41 angstrom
